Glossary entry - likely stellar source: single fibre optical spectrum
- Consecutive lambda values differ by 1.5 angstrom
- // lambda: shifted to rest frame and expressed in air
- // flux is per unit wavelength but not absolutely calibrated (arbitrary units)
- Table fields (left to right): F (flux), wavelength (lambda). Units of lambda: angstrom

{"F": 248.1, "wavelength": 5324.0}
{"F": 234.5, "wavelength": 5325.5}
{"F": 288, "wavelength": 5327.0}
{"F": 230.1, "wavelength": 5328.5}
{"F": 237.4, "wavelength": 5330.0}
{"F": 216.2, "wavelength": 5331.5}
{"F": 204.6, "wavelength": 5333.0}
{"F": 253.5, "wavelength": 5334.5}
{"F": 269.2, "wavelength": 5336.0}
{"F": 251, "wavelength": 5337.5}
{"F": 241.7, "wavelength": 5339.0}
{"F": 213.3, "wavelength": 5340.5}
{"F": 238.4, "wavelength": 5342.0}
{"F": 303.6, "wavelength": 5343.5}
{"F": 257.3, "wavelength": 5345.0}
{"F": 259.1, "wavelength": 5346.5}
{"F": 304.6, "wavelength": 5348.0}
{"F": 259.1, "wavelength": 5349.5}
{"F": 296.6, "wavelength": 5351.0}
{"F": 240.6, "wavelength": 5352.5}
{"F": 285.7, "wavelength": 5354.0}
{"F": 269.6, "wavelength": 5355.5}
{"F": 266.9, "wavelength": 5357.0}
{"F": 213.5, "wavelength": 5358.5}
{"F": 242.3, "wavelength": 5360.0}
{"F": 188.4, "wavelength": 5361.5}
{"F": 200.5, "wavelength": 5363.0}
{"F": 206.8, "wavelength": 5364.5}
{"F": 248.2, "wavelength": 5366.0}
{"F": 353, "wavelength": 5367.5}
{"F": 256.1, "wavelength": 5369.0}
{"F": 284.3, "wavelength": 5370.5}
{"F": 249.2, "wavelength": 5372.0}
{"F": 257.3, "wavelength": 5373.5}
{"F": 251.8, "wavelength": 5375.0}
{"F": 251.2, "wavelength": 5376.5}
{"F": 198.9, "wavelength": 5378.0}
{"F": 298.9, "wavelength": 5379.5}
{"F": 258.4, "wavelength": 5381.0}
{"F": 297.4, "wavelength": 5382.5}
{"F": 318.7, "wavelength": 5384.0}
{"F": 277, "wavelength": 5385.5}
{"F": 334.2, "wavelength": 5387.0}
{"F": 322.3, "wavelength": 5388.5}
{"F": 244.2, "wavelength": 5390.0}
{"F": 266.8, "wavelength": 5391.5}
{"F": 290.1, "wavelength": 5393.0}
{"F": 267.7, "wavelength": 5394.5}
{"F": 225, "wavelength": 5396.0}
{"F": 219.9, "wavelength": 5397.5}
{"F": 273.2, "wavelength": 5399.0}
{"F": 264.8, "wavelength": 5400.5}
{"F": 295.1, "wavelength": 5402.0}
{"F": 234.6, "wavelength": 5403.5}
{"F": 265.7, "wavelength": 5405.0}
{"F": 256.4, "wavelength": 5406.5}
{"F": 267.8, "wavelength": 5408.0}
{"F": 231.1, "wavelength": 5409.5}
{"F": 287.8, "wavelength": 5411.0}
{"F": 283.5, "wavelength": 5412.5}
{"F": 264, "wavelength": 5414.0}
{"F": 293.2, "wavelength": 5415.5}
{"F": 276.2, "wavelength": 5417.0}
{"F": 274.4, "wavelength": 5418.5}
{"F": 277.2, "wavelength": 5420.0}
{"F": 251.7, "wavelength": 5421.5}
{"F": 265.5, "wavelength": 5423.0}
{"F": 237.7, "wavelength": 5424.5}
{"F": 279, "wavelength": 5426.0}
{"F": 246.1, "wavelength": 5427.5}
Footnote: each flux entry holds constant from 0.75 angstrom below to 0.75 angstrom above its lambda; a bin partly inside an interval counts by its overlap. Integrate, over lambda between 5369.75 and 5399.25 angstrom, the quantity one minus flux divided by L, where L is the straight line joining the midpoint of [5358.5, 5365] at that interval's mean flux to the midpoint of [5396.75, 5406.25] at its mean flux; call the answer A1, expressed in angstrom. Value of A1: -3.94 angstrom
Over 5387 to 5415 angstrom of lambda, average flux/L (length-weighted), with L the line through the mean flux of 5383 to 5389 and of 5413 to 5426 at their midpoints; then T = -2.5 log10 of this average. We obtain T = 0.10 mag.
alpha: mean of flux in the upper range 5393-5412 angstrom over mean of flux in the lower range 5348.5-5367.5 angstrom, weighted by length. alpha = 1.0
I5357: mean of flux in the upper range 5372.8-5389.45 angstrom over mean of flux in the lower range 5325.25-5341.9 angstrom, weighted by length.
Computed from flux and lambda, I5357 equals 1.16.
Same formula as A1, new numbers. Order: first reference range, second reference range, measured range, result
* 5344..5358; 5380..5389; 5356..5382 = 3.4 angstrom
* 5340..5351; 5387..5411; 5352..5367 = 1.5 angstrom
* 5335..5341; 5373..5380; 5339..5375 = -1.2 angstrom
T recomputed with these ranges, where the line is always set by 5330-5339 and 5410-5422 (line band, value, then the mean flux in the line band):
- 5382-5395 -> -0.110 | 291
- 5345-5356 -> -0.111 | 273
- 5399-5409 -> 0.025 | 264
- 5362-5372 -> -0.009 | 256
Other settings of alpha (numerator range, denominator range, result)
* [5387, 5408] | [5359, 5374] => 1.07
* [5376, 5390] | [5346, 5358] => 1.04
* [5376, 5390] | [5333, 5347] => 1.12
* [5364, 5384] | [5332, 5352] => 1.03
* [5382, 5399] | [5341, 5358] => 1.03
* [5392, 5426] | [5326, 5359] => 1.04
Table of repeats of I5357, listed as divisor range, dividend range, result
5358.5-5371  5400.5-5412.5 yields 1.08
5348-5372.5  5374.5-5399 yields 1.06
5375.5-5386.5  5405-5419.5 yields 0.99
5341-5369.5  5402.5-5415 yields 1.02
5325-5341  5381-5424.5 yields 1.13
